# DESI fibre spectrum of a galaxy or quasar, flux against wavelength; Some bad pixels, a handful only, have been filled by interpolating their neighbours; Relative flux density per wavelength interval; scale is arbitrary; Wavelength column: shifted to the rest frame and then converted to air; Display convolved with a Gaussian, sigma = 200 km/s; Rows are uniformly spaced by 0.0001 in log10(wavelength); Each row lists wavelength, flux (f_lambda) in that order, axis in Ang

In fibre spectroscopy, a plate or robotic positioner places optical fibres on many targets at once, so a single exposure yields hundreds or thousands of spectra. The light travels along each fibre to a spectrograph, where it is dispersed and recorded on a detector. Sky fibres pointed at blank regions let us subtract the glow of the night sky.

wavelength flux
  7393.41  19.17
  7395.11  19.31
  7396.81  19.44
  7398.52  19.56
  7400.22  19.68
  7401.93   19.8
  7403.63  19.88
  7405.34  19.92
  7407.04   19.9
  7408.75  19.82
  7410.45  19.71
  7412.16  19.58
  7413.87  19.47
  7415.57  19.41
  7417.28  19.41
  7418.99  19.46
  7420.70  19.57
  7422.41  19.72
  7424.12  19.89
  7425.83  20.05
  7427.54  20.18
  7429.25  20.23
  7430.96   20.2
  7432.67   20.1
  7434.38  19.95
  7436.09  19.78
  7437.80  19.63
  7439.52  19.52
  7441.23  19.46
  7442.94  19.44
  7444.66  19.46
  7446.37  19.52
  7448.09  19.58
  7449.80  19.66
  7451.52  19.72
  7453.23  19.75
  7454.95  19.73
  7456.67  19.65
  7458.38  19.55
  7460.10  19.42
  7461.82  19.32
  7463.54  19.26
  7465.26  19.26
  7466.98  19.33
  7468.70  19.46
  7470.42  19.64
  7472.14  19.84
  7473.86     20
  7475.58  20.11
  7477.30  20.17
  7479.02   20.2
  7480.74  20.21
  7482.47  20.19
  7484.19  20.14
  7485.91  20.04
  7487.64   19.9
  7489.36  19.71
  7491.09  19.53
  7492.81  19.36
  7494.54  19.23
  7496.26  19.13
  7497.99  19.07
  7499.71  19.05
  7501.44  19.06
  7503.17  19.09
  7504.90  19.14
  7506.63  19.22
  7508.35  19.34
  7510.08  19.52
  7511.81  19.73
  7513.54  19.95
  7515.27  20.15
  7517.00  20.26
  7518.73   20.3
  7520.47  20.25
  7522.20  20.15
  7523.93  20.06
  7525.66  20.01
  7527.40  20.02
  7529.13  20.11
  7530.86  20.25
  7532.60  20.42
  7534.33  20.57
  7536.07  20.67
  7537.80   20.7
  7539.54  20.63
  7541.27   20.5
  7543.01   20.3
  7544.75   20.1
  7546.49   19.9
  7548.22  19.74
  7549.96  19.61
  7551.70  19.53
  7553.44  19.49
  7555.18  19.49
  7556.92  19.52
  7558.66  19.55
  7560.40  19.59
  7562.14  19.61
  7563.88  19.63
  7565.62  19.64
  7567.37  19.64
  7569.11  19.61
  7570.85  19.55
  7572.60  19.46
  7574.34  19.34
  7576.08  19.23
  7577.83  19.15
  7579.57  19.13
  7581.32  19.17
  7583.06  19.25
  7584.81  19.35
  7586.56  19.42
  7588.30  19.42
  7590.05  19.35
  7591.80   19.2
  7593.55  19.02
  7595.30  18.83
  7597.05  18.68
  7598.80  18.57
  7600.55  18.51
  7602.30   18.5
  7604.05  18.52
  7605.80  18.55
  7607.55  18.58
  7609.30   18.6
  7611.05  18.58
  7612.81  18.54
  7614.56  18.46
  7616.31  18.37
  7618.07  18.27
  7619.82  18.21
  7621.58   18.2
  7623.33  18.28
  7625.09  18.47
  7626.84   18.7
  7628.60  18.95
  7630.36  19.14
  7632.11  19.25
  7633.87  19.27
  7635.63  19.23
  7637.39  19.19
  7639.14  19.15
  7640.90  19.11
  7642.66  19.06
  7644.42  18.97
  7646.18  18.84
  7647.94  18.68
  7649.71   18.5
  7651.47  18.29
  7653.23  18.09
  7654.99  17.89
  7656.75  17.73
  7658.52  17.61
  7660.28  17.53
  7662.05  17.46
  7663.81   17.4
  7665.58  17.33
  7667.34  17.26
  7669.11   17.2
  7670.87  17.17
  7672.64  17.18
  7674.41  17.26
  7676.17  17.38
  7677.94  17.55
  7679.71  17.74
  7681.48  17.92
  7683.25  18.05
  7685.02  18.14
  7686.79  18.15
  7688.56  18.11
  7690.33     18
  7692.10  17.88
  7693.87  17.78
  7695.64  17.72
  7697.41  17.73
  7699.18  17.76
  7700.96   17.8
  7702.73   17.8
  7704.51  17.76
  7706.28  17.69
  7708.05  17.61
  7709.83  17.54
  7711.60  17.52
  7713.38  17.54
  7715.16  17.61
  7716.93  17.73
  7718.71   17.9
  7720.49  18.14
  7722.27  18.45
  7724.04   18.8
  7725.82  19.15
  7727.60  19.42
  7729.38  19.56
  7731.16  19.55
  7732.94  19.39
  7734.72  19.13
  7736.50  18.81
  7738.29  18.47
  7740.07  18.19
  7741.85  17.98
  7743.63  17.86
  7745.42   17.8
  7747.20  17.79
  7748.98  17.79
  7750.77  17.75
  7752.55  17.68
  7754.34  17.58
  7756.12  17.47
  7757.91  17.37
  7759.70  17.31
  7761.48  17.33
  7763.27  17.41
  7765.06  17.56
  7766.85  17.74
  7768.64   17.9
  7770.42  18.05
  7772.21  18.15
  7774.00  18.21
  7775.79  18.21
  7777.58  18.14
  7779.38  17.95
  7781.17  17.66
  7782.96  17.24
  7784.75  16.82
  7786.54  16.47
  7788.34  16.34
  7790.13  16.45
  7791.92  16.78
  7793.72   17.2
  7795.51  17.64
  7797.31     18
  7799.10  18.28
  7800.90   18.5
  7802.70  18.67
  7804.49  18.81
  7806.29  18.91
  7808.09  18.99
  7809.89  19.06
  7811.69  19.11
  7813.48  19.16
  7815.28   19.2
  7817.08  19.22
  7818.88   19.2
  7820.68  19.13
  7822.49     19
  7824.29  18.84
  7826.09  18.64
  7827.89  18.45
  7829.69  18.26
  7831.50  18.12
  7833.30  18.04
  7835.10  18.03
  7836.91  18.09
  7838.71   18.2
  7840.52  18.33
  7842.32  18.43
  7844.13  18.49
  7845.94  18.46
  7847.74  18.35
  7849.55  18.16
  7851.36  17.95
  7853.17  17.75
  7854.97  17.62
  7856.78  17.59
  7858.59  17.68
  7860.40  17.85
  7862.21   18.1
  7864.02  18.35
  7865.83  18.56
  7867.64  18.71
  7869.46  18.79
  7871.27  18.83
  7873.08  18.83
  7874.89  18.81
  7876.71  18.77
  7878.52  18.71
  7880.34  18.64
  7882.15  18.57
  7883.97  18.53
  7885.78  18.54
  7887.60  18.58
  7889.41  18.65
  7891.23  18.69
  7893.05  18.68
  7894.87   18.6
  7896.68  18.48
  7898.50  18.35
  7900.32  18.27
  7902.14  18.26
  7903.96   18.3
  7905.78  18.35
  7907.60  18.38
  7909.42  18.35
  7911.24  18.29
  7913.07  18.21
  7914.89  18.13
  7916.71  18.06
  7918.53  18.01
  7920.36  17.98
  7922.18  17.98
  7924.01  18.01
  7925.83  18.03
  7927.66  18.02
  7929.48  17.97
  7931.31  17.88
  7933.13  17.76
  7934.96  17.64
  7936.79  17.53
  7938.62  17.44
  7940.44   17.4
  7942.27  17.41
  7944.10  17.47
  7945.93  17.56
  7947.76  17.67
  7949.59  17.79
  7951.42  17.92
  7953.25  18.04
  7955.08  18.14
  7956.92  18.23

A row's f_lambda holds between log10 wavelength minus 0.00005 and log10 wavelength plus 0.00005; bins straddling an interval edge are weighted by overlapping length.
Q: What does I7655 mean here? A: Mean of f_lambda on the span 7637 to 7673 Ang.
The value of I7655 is 18.1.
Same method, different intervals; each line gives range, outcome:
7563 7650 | 18.9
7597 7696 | 18.2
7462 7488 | 19.8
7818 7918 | 18.4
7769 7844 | 18.2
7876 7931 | 18.3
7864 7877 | 18.7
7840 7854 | 18.2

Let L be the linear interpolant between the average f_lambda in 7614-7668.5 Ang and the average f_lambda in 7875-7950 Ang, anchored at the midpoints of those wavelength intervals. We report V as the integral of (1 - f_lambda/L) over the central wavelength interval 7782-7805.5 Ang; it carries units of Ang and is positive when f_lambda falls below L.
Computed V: 1.0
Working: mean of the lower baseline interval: 18.4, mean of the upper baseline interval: 18.2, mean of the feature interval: 17.5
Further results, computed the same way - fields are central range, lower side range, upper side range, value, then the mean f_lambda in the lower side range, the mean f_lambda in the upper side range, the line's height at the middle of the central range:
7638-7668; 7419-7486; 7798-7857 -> 1.4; 19.8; 18.5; 19.1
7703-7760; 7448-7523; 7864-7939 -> 2.2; 19.7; 18.3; 18.9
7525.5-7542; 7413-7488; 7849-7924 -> -0.8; 19.7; 18.3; 19.5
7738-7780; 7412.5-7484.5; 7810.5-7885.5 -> 2.1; 19.7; 18.5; 18.8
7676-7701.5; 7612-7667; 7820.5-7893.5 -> 0.8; 18.4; 18.4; 18.4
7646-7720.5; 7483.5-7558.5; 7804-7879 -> 5.5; 19.8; 18.5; 19.2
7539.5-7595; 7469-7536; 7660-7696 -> -1.5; 19.8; 17.6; 19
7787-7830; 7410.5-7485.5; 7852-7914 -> 0.5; 19.7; 18.4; 18.6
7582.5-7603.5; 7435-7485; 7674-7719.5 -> -0.4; 19.7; 17.8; 18.6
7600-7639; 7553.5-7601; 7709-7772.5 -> 0.7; 19.3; 18.1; 19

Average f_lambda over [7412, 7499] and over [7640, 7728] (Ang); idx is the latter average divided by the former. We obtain 0.9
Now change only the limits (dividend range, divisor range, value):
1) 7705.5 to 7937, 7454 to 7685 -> 0.95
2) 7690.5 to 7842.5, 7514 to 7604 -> 0.92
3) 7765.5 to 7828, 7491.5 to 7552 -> 0.91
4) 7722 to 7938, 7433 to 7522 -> 0.93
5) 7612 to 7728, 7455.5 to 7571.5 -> 0.92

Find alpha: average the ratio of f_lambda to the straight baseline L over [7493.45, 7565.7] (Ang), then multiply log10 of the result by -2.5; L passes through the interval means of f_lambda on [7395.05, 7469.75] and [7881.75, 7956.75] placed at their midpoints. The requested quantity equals -0.03 mag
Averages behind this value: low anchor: 19.7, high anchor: 18.1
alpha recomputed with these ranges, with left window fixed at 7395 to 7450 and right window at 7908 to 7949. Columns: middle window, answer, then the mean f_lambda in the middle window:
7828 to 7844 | -0.001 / 18.2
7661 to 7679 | 0.089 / 17.3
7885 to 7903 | -0.031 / 18.5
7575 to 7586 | -0.005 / 19.2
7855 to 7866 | 0.009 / 18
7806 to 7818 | -0.048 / 19.1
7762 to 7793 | 0.057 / 17.5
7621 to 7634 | 0.011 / 18.8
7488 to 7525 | -0.011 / 19.6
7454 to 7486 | -0.012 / 19.8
